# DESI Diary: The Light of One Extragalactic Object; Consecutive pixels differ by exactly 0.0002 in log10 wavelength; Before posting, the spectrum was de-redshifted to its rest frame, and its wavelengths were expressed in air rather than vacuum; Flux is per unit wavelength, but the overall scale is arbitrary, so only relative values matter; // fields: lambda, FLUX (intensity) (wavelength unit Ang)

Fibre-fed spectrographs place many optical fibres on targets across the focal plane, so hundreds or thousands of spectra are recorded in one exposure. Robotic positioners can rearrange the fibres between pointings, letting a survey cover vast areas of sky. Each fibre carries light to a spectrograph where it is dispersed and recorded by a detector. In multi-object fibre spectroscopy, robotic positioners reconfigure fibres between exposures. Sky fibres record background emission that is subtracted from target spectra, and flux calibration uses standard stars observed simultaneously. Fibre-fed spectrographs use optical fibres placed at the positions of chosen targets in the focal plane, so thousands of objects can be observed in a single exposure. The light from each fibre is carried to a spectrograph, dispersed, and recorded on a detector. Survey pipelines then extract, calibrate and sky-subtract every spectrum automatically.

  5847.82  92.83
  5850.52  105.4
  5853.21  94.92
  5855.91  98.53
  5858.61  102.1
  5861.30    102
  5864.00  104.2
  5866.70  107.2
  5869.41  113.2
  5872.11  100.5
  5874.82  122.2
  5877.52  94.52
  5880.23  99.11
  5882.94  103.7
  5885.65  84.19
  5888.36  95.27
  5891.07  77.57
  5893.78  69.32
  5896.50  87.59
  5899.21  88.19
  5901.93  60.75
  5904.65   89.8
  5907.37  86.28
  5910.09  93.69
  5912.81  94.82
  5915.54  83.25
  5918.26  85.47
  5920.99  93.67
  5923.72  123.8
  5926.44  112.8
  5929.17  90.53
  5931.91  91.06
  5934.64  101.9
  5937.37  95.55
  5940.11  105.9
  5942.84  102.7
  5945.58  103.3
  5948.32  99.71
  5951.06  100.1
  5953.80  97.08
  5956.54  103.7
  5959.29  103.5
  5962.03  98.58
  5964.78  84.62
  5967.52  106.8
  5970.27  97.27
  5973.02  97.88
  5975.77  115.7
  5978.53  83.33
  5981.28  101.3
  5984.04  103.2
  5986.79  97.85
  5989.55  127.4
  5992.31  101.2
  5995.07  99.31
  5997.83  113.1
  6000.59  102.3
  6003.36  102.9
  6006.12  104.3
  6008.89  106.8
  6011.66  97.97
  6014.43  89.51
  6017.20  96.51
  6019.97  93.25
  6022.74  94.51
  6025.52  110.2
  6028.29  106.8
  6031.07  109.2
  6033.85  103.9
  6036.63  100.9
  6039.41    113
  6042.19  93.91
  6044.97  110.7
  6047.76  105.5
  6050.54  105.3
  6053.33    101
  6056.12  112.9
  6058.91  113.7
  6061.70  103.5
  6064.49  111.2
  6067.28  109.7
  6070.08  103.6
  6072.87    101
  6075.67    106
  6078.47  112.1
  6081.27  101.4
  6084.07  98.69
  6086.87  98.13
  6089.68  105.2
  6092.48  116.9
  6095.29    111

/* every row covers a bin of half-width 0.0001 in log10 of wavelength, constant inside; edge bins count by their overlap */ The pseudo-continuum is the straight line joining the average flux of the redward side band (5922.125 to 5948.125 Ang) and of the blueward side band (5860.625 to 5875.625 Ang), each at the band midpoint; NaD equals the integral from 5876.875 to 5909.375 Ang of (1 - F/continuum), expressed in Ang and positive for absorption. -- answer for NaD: 6.1 Ang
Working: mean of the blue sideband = 108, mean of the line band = 86.3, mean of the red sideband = 103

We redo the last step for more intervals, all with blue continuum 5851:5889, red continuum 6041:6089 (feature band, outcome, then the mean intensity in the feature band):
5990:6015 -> 0.2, 103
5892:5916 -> 4.4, 83.6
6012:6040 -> 0.9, 101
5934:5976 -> 1.1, 100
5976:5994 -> 0.1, 103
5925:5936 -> 0.4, 99.3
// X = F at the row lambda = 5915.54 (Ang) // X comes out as 83.25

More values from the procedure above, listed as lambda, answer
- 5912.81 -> 94.82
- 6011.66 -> 97.97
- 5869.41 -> 113.2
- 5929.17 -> 90.53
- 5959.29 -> 103.5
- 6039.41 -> 113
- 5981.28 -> 101.3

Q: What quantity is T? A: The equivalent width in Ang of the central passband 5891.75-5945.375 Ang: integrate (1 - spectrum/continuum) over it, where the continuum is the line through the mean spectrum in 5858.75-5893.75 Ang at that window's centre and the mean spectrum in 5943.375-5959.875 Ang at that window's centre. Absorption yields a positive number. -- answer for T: 4.2 Ang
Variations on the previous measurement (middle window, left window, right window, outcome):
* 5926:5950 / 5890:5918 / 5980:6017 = -2.49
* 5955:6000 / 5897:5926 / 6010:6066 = -2.15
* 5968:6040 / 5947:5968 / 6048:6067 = 0.35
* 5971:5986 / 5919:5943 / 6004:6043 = 0.22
